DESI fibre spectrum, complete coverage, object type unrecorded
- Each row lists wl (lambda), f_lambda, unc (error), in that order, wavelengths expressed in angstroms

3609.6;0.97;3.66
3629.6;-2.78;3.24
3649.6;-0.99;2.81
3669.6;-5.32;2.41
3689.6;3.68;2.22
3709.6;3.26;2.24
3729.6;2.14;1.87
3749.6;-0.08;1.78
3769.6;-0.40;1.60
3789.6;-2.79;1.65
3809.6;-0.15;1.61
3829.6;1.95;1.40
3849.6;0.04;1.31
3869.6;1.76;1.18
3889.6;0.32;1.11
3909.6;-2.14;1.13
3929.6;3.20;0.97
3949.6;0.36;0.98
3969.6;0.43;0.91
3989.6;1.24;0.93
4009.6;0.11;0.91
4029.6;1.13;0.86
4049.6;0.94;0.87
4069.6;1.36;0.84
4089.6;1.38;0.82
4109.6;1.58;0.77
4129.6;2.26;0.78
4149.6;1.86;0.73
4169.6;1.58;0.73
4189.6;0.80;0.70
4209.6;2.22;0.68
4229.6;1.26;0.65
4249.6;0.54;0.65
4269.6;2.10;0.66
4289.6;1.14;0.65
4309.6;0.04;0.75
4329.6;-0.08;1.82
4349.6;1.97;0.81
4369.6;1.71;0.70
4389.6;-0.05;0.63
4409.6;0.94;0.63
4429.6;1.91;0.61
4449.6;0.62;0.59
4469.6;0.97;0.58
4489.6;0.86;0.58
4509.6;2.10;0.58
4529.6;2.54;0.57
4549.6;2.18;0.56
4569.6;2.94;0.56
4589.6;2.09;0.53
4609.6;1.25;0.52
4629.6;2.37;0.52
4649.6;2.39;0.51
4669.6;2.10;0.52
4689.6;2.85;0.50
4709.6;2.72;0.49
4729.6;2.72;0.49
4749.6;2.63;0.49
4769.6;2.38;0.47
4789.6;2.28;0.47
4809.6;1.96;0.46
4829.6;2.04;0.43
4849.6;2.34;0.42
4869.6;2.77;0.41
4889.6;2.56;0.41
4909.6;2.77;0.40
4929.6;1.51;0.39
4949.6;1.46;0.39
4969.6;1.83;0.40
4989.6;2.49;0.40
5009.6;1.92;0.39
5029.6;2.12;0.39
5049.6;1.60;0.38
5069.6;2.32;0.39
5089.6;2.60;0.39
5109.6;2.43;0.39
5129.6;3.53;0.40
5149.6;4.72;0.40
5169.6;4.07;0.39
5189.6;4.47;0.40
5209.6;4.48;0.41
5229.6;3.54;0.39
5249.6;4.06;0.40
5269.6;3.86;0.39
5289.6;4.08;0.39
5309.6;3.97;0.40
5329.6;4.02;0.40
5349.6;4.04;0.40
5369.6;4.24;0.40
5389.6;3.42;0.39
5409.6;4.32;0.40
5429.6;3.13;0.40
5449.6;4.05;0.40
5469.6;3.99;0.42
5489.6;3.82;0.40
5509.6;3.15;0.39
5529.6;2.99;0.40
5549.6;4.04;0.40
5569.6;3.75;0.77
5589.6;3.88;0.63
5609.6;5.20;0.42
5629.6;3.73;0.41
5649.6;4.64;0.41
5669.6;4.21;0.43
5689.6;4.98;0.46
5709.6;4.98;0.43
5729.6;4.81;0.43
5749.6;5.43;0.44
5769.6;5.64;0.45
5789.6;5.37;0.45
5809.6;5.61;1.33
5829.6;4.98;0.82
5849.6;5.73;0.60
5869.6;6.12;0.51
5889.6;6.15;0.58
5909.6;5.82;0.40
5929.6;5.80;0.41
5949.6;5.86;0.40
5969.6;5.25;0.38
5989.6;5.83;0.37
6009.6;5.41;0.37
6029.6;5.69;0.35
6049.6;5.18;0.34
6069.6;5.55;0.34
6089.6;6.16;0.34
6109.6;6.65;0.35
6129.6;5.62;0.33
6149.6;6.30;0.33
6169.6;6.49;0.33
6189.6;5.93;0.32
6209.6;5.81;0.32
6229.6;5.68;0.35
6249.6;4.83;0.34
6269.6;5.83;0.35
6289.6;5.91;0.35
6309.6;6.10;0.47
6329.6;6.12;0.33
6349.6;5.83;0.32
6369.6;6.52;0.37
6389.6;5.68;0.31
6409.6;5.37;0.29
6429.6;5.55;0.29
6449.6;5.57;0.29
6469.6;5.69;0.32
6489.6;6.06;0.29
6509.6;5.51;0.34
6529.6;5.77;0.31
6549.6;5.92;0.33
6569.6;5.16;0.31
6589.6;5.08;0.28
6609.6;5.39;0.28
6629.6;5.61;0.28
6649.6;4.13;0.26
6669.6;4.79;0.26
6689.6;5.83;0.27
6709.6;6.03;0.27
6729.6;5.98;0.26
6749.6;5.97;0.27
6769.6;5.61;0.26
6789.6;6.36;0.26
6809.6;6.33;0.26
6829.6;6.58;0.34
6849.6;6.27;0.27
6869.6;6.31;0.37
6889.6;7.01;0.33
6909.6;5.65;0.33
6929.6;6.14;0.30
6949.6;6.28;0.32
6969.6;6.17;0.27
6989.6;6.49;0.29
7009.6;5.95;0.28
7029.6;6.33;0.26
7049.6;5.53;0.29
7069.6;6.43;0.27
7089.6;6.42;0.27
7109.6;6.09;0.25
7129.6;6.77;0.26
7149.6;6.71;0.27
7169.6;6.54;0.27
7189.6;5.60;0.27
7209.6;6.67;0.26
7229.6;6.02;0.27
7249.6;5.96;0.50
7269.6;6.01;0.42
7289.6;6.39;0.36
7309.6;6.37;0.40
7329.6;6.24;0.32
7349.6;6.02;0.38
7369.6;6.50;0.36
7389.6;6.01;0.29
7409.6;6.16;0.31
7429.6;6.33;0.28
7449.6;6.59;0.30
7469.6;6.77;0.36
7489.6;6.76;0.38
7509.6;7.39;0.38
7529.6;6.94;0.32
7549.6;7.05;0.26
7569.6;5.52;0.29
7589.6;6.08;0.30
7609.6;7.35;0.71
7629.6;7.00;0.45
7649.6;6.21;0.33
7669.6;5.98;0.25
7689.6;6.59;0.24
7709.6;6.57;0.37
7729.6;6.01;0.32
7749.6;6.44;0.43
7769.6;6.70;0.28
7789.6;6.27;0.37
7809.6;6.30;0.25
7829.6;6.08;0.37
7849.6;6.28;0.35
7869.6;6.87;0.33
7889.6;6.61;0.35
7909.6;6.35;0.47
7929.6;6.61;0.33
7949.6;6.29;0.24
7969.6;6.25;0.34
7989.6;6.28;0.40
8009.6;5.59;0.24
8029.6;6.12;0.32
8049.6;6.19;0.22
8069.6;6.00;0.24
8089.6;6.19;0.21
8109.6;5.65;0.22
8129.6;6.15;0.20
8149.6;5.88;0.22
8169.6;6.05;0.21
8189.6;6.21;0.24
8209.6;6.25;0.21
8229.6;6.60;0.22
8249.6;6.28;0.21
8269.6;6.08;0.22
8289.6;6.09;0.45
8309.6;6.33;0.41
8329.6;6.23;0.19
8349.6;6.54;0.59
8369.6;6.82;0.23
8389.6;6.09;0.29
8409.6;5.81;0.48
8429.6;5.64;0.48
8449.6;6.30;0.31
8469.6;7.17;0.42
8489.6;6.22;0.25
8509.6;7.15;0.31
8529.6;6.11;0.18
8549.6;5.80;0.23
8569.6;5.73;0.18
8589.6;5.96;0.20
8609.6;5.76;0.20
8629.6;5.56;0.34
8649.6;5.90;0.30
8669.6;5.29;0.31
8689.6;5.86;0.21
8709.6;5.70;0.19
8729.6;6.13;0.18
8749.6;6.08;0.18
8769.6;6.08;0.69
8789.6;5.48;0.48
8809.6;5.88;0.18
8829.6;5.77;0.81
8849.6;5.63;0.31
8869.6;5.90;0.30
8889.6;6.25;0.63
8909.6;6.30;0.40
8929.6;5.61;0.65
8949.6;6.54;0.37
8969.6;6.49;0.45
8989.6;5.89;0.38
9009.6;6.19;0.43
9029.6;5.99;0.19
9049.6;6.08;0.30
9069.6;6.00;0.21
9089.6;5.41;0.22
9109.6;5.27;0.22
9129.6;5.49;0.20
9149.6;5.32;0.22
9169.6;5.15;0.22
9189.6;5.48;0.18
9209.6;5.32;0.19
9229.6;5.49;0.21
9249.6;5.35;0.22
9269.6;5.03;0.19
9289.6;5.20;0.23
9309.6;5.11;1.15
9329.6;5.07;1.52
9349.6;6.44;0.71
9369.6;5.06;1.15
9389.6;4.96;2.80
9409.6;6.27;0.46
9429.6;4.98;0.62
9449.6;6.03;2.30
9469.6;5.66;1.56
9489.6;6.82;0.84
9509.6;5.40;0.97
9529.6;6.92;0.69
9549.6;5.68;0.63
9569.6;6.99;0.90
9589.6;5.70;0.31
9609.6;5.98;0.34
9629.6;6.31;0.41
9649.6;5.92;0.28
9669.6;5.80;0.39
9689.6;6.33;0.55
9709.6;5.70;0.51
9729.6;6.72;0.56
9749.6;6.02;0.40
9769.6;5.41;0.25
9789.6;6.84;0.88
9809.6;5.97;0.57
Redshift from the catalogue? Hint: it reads 0.29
